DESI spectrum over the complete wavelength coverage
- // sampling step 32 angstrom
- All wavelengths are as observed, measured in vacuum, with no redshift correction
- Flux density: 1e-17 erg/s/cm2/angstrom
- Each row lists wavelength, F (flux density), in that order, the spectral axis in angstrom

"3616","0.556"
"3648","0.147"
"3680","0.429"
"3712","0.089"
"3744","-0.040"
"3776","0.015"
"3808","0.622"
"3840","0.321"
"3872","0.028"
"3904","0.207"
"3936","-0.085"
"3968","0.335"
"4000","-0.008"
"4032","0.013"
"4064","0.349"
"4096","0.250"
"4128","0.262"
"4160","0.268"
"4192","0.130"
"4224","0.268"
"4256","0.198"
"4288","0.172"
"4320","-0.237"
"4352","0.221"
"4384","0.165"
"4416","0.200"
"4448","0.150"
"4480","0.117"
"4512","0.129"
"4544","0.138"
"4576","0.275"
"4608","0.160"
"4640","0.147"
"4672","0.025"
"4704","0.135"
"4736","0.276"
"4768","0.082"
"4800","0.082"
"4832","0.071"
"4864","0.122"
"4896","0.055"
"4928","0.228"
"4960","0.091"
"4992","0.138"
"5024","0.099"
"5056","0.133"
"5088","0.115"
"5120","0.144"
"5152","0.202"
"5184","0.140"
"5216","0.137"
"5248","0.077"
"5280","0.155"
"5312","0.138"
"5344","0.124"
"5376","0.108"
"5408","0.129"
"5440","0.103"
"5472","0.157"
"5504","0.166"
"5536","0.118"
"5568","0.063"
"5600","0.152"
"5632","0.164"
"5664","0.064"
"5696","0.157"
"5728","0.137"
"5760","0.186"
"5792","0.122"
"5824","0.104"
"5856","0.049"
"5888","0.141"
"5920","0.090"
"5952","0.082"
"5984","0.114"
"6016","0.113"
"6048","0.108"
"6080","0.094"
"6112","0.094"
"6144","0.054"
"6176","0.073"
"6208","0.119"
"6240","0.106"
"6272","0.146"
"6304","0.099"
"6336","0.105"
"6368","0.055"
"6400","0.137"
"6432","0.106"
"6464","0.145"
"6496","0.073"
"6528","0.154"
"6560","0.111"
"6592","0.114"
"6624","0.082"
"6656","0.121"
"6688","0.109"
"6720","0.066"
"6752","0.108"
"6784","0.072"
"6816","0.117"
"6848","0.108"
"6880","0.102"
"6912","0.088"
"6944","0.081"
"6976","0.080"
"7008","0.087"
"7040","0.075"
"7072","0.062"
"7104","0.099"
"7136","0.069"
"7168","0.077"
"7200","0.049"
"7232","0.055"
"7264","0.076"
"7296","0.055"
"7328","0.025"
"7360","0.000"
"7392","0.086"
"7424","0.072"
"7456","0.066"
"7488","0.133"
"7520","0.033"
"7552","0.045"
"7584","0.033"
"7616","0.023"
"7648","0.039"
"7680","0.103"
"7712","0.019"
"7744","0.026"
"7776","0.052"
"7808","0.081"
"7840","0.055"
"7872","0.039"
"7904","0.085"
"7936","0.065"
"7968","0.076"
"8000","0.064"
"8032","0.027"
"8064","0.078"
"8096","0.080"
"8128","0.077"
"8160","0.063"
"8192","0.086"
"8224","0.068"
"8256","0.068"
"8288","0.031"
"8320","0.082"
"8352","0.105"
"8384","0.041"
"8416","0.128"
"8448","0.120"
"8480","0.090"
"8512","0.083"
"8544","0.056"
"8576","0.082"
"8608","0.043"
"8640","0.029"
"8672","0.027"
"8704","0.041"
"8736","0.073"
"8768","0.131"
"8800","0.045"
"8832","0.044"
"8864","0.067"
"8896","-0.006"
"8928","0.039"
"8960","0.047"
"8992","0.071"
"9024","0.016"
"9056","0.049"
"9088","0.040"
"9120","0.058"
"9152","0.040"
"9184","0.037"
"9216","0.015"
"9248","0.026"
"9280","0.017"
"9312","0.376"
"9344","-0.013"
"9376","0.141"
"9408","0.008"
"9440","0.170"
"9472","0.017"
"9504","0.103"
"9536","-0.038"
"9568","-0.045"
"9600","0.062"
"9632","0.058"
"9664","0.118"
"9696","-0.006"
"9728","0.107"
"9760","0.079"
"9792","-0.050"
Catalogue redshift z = 1.50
